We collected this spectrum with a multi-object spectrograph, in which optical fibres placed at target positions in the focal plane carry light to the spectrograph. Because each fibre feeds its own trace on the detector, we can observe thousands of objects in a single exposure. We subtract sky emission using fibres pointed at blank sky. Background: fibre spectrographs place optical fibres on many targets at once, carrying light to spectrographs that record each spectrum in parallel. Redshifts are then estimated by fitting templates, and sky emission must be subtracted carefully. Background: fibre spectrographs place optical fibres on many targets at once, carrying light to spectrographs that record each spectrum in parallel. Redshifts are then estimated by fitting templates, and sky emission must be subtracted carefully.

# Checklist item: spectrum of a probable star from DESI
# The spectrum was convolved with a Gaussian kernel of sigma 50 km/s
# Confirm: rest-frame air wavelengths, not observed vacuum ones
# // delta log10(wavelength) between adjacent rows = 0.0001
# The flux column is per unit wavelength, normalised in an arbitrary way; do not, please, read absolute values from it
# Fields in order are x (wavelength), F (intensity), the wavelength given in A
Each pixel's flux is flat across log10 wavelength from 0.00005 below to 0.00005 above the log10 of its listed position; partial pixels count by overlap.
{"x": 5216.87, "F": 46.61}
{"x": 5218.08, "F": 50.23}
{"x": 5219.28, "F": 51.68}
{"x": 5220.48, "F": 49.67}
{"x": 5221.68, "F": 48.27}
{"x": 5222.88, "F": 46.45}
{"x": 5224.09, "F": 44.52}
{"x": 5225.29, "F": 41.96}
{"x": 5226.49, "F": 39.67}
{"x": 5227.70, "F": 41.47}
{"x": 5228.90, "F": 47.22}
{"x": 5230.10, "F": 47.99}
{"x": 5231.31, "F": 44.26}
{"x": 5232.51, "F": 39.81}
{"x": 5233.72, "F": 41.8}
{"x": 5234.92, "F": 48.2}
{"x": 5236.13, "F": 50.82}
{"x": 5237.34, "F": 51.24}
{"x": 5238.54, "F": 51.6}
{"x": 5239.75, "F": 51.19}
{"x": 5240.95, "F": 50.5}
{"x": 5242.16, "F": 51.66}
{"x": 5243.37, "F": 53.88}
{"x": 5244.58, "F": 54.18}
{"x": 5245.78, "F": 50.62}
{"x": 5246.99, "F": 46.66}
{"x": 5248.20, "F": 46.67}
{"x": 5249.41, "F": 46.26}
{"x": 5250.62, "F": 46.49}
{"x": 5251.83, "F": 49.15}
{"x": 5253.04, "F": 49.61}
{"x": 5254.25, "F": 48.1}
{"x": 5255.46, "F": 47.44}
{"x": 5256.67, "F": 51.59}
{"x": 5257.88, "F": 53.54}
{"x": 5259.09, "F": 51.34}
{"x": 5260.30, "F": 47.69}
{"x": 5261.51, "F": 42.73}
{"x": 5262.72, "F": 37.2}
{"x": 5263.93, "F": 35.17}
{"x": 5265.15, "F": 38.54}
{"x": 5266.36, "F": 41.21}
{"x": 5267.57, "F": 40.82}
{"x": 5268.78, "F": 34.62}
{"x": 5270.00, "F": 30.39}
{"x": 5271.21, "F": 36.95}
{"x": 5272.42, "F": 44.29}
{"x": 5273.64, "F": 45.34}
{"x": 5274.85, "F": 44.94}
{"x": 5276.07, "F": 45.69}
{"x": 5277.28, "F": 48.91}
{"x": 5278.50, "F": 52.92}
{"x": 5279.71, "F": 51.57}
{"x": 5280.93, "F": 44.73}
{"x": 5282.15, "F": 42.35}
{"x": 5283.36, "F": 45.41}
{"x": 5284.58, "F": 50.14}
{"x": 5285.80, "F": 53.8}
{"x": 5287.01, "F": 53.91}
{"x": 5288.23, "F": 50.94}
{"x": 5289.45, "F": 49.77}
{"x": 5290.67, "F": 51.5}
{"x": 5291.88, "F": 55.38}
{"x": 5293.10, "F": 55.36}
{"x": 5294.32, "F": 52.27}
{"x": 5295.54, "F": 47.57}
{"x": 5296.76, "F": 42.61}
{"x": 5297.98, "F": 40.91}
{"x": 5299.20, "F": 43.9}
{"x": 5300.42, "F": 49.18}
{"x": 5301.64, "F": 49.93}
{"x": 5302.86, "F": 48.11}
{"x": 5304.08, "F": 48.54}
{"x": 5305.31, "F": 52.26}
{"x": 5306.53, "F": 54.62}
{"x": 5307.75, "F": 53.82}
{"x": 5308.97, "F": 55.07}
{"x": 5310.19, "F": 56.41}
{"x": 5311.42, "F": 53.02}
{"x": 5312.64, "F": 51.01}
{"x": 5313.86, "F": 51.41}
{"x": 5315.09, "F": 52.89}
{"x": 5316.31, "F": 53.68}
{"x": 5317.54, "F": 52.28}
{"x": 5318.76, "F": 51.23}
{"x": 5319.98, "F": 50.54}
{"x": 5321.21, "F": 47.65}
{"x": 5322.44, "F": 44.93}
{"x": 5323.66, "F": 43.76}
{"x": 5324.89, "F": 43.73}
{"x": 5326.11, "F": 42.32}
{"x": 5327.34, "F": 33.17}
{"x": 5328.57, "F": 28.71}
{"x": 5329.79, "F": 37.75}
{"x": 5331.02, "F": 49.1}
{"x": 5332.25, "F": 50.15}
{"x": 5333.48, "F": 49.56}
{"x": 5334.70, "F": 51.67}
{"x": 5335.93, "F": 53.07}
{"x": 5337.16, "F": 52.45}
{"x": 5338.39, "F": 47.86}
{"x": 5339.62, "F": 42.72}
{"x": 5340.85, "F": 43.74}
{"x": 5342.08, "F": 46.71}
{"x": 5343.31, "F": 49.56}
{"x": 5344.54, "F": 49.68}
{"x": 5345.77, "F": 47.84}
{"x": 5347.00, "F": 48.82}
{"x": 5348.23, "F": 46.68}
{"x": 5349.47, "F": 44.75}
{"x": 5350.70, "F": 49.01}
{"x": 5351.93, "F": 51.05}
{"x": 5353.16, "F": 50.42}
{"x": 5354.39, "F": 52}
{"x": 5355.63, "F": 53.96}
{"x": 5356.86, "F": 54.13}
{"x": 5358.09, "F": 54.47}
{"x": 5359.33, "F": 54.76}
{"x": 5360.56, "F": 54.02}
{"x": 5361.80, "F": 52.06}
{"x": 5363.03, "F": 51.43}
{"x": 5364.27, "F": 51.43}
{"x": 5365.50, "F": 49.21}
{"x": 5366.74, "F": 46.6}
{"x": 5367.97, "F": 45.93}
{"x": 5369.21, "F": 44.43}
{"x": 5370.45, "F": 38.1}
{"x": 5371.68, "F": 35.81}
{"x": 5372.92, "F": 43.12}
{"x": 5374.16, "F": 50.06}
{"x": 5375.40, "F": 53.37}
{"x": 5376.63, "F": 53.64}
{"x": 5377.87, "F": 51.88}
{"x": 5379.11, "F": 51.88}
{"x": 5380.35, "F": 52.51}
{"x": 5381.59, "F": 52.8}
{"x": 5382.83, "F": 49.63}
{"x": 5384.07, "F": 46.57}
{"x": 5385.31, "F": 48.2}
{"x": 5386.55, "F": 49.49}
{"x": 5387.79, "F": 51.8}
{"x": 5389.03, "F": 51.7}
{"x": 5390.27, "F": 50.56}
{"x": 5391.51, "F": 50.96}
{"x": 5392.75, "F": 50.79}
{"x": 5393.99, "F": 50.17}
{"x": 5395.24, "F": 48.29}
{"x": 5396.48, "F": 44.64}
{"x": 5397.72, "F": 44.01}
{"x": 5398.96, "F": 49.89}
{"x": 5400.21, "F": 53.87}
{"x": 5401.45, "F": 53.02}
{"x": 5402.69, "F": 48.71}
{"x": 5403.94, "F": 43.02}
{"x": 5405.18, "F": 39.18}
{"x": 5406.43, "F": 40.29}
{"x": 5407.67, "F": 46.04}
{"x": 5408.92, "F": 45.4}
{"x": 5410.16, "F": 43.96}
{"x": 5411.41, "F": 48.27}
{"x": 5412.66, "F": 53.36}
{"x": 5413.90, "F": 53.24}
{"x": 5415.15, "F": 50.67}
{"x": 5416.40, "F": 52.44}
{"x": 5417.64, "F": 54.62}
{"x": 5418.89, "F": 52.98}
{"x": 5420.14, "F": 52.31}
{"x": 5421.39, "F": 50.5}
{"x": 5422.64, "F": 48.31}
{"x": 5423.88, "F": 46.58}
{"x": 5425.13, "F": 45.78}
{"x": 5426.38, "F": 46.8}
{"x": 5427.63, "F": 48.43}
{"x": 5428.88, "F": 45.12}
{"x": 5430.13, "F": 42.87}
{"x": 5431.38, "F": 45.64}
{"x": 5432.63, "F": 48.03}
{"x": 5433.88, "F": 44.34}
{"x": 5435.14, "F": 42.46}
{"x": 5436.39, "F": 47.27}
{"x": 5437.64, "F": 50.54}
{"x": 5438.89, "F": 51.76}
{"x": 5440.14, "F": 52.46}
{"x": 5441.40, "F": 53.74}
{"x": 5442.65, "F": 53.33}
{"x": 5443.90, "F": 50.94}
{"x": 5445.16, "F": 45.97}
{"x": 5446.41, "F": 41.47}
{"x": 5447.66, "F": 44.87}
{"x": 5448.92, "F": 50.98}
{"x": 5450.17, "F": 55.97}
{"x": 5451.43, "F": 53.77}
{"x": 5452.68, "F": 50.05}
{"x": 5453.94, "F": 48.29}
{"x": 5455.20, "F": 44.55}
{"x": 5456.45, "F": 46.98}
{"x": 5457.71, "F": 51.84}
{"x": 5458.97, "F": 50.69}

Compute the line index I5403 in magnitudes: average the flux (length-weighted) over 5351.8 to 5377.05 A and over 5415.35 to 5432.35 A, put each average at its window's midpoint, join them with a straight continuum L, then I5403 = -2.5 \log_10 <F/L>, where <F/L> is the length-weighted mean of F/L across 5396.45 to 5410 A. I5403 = 0.063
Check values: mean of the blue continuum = 49.5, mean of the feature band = 46.2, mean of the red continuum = 48.7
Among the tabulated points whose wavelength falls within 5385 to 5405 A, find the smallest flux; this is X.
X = 43.02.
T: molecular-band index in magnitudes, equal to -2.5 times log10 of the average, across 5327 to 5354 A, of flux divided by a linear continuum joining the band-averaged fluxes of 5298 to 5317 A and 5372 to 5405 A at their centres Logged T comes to 0.08 mag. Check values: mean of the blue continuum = 51.2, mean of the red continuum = 49.5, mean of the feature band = 46.8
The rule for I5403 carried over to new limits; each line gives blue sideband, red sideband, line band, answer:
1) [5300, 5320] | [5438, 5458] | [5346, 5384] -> 0.04 mag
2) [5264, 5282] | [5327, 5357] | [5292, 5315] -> -0.13 mag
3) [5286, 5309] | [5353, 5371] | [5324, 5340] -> 0.12 mag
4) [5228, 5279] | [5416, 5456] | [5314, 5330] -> 0.05 mag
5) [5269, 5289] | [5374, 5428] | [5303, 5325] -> -0.09 mag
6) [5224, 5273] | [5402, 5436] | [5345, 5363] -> -0.10 mag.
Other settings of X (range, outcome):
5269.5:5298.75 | 30.39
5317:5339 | 28.71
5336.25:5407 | 35.81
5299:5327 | 42.32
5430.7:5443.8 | 42.46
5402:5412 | 39.18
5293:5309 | 40.91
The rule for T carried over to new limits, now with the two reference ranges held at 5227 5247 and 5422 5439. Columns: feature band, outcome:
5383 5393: -0.07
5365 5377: 0.03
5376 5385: -0.09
